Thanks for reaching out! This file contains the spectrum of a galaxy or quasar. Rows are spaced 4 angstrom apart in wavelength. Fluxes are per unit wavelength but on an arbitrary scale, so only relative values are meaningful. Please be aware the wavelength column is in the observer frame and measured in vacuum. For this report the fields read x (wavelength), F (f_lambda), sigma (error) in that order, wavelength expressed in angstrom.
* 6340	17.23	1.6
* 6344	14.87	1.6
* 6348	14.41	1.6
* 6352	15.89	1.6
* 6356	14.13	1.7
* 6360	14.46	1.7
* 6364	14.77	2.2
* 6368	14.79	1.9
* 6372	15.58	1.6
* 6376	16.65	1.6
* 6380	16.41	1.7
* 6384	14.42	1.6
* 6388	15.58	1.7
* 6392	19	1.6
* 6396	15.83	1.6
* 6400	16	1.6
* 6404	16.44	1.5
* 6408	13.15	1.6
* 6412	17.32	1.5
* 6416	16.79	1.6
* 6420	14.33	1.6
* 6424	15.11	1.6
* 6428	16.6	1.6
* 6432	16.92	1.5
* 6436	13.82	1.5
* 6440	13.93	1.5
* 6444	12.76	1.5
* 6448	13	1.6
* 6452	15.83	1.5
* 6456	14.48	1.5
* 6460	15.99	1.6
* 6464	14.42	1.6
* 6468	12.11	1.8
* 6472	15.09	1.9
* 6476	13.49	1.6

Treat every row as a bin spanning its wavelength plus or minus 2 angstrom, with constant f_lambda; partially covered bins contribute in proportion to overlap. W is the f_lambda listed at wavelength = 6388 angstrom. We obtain 15.58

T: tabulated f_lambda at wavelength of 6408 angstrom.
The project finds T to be 13.15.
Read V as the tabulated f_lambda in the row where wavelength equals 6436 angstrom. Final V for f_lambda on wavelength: 13.82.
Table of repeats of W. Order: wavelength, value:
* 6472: 15.09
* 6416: 16.79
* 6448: 13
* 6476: 13.49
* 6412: 17.32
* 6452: 15.83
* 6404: 16.44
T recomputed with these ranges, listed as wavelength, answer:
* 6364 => 14.77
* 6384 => 14.42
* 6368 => 14.79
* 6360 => 14.46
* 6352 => 15.89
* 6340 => 17.23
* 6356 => 14.13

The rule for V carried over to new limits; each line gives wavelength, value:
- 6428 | 16.6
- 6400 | 16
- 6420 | 14.33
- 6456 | 14.48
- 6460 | 15.99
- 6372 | 15.58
